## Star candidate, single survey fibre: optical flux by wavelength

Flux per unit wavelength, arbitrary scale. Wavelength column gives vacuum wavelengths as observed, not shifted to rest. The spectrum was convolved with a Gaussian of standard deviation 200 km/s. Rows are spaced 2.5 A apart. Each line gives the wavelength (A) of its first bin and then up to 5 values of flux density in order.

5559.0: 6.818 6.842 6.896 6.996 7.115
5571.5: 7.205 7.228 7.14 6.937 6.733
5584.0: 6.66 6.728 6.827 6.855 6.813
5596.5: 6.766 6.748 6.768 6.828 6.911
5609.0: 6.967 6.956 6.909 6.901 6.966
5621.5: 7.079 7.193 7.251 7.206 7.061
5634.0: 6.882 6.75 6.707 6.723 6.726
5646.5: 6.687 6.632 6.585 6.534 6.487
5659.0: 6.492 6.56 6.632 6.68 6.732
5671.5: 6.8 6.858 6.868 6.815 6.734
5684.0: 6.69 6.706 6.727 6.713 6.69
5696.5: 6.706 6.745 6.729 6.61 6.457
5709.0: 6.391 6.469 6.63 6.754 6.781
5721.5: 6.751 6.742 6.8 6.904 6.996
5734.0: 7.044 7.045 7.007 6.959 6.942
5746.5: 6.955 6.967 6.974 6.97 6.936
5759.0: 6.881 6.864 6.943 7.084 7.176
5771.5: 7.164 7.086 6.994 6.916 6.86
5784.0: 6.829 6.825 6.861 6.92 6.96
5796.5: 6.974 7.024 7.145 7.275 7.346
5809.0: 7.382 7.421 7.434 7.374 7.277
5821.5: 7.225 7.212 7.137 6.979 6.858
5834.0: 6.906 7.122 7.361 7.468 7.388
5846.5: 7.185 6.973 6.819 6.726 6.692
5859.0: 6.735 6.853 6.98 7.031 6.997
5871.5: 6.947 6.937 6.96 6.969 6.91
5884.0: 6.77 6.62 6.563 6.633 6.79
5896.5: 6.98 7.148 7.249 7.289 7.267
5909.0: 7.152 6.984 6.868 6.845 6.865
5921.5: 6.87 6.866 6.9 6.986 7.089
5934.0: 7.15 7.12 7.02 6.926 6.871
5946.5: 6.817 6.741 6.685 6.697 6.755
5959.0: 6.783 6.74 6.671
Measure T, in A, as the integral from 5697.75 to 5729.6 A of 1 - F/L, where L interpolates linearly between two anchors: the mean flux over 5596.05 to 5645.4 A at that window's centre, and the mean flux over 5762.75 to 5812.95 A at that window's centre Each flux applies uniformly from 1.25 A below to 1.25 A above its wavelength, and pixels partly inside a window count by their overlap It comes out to 1.5 A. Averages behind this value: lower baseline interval 6.92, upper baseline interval 7.06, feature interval 6.67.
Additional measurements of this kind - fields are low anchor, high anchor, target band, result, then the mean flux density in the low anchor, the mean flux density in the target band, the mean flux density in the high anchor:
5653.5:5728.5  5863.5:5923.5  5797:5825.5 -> -1.8 A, 6.68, 7.27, 6.94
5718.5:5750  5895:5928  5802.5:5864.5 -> -1.4 A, 6.92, 7.13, 7.02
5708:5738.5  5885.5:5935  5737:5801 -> -1.3 A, 6.78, 6.97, 6.96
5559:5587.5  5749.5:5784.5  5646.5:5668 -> 1.2 A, 6.95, 6.58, 6.98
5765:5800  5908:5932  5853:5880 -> 0.2 A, 6.98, 6.89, 6.94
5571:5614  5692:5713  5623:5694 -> -0.5 A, 6.88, 6.76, 6.6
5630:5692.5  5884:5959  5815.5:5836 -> -0.8 A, 6.71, 7.12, 6.92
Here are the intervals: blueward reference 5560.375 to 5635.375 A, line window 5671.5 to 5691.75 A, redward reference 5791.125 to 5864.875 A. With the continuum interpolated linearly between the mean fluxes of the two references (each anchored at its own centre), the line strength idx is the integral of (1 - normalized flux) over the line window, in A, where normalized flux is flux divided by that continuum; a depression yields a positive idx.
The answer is 0.68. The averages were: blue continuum 6.95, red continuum 7.11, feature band 6.77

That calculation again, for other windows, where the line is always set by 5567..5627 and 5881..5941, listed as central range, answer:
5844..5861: 0.1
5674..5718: 1.7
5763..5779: -0.3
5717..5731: 0.3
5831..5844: -0.4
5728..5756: -0.1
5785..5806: -0.2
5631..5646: 0.3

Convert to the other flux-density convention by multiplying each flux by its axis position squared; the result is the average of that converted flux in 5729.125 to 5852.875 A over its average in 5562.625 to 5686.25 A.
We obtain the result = 1.10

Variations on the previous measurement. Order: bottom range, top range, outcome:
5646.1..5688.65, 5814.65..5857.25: 1.13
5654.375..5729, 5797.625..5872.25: 1.12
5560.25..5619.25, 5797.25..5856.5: 1.13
